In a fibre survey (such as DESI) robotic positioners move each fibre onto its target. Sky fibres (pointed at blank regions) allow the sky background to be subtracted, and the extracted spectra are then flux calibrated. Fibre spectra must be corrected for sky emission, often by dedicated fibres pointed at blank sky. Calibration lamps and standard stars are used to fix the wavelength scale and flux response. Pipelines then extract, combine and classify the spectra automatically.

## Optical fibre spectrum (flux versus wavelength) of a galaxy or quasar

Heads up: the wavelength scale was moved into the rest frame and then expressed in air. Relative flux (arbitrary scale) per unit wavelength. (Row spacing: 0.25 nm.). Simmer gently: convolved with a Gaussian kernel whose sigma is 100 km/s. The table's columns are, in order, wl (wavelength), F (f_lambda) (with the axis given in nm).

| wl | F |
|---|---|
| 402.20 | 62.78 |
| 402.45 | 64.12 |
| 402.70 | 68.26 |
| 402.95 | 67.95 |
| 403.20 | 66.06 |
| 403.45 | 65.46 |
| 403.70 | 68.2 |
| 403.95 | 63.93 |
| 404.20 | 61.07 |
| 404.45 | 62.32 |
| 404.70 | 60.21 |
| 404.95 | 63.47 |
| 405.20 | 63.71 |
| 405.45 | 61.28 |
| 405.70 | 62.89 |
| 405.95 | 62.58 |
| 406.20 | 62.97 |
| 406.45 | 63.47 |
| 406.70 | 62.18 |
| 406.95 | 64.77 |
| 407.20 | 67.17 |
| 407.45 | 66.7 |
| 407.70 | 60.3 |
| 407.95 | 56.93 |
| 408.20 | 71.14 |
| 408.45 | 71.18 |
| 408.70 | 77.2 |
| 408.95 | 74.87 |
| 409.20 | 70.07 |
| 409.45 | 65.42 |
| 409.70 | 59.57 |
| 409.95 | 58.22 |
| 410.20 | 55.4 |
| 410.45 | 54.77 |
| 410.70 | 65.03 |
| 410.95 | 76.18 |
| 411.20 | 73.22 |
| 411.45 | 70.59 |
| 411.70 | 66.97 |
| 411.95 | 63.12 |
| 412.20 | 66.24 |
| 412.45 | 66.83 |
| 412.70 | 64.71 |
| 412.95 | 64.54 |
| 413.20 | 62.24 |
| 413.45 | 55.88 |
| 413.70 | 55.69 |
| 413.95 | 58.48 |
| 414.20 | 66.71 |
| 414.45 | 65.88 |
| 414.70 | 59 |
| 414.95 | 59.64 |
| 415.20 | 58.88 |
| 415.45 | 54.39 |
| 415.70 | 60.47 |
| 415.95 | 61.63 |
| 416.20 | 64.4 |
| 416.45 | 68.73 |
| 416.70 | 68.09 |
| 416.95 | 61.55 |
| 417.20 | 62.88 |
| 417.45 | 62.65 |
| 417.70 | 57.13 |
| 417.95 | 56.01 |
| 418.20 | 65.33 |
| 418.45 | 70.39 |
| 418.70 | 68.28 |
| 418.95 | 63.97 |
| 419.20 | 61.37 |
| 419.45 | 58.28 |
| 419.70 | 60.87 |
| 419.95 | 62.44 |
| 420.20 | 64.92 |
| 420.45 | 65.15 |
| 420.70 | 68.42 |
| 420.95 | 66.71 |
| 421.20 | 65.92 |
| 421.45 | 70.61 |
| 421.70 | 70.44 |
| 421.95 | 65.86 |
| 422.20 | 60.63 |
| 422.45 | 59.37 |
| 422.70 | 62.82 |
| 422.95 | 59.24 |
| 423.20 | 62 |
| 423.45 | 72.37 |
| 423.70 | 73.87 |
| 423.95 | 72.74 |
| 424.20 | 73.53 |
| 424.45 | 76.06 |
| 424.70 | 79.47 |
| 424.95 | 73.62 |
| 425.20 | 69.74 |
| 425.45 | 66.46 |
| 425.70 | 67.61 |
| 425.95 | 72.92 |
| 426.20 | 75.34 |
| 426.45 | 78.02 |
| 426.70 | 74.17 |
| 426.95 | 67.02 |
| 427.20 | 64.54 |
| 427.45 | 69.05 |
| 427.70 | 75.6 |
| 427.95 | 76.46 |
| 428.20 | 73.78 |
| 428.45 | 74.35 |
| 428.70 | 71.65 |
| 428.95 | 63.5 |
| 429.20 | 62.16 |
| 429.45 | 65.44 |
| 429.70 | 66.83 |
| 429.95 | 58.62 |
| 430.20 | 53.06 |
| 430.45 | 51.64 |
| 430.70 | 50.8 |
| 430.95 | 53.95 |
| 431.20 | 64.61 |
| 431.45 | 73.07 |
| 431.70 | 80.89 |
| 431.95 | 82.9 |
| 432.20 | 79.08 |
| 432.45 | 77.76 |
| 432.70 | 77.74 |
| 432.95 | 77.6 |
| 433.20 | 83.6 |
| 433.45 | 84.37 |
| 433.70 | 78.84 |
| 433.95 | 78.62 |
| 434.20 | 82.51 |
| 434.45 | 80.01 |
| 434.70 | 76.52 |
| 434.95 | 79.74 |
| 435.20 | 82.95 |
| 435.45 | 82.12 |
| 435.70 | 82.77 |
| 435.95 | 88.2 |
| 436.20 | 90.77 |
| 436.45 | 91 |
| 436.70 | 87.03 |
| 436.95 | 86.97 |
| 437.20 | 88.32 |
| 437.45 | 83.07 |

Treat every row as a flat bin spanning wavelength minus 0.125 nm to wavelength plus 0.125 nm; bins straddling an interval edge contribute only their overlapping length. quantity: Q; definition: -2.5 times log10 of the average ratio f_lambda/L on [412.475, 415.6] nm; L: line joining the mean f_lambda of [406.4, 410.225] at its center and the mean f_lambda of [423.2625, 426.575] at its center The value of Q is 0.13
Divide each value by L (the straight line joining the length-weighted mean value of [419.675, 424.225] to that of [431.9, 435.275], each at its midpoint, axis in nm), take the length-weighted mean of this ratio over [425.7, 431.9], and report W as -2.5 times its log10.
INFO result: 0.10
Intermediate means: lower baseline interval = 66.2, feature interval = 67.6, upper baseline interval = 80.1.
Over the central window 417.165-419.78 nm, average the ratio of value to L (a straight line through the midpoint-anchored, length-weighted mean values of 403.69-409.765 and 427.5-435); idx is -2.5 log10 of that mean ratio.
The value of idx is 0.095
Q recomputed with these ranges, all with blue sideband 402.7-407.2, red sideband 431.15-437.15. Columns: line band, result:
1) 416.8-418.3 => 0.17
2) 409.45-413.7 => 0.07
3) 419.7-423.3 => 0.15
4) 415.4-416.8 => 0.12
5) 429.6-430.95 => 0.38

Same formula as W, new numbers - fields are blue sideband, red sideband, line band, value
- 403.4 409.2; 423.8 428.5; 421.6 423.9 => 0.10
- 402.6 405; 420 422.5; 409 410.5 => 0.06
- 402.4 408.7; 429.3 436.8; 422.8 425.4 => 0.01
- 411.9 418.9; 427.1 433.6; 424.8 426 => -0.04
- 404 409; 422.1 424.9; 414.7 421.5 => 0.07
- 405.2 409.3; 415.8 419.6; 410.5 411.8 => -0.07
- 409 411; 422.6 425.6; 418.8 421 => 0.08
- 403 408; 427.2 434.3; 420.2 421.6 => 0.01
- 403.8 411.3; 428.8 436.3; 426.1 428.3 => -0.01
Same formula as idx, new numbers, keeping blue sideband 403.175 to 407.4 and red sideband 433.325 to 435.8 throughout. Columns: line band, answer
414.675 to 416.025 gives 0.18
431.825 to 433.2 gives 0.00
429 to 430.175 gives 0.24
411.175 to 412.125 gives -0.01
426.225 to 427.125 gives 0.05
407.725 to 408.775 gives -0.04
